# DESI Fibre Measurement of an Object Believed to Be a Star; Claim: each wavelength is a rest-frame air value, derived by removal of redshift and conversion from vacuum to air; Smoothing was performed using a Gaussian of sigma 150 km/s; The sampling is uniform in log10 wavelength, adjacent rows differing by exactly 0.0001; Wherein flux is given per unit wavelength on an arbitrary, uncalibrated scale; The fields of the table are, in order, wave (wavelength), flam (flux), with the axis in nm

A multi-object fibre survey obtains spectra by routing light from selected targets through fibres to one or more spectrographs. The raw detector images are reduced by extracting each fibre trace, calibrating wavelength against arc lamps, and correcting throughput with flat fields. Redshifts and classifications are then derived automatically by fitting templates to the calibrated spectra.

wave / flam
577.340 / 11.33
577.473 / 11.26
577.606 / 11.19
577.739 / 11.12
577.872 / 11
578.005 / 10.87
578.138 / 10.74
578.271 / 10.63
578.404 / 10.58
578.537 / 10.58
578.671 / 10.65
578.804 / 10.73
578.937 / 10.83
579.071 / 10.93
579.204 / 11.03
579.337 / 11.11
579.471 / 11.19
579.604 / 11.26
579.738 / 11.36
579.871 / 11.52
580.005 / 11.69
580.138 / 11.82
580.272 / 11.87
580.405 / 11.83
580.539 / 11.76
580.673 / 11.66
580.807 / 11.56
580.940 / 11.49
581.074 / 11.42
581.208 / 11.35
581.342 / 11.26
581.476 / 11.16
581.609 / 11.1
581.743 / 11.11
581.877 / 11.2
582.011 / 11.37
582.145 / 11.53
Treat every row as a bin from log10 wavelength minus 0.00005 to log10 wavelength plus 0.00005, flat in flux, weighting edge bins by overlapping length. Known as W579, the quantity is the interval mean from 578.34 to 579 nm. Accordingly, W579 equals 10.7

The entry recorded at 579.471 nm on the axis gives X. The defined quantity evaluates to 11.19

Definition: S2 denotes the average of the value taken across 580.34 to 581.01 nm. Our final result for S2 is 11.7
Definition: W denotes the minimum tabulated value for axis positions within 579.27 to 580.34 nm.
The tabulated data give 11.11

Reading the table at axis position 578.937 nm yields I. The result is 10.83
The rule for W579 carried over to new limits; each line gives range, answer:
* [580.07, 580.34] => 11.9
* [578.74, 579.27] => 10.9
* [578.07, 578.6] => 10.6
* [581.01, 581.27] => 11.4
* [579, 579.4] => 11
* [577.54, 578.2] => 11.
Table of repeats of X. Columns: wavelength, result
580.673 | 11.66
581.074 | 11.42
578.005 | 10.87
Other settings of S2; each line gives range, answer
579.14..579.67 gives 11.2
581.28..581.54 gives 11.2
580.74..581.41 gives 11.4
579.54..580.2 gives 11.5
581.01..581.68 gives 11.3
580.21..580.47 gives 11.9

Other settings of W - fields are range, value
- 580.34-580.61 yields 11.76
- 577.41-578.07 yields 10.87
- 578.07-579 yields 10.58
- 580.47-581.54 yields 11.16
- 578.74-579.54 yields 10.73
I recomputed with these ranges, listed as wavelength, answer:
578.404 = 10.58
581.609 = 11.1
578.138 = 10.74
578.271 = 10.63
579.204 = 11.03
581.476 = 11.16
